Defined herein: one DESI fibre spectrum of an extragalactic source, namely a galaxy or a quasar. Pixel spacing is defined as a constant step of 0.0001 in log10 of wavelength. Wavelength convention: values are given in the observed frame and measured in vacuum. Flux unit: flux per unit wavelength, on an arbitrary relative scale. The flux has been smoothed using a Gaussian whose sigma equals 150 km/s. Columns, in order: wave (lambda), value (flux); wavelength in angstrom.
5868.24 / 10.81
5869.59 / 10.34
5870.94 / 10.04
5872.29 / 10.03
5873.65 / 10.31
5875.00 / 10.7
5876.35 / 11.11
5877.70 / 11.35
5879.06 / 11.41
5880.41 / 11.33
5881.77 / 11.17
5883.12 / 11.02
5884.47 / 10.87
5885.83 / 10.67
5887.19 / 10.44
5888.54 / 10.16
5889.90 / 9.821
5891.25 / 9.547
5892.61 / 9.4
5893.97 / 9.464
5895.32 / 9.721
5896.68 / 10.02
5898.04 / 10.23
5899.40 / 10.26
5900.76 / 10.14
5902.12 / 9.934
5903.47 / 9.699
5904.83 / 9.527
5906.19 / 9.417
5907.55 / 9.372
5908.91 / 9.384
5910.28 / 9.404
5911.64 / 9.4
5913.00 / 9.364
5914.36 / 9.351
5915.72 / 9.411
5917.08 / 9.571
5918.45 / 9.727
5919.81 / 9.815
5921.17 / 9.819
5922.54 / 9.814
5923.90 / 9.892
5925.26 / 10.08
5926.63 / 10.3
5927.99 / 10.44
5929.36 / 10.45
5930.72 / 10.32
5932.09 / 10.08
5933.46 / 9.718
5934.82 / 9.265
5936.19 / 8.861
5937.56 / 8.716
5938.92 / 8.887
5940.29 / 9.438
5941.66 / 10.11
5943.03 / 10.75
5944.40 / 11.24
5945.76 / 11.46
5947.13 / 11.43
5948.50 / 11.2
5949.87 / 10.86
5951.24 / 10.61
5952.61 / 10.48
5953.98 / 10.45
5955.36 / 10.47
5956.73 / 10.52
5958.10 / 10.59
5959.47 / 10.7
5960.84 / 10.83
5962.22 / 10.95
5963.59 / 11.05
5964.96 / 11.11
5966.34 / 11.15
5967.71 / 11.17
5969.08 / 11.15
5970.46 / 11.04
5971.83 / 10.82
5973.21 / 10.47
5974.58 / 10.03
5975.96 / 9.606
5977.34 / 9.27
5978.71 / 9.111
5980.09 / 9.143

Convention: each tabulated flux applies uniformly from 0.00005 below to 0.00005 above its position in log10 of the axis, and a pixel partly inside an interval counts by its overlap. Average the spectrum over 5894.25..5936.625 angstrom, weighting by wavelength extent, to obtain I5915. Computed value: 9.77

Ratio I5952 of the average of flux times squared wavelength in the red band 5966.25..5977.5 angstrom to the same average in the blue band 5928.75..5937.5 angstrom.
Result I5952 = 1.10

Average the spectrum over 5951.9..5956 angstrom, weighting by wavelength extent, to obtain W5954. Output 10.4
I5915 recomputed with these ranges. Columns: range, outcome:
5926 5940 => 9.7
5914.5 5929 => 9.88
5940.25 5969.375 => 10.8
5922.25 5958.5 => 10.2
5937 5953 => 10.4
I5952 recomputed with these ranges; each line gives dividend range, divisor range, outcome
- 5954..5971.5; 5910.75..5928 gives 1.13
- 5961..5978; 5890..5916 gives 1.13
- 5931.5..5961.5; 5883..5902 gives 1.04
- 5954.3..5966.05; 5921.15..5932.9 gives 1.07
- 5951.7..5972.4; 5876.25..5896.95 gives 1.06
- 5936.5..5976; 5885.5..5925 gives 1.11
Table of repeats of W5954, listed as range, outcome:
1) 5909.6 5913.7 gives 9.4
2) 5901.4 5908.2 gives 9.6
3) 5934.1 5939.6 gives 8.95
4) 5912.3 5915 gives 9.37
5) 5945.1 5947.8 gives 11.4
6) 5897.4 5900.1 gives 10.2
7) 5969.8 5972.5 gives 10.9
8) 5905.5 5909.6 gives 9.37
